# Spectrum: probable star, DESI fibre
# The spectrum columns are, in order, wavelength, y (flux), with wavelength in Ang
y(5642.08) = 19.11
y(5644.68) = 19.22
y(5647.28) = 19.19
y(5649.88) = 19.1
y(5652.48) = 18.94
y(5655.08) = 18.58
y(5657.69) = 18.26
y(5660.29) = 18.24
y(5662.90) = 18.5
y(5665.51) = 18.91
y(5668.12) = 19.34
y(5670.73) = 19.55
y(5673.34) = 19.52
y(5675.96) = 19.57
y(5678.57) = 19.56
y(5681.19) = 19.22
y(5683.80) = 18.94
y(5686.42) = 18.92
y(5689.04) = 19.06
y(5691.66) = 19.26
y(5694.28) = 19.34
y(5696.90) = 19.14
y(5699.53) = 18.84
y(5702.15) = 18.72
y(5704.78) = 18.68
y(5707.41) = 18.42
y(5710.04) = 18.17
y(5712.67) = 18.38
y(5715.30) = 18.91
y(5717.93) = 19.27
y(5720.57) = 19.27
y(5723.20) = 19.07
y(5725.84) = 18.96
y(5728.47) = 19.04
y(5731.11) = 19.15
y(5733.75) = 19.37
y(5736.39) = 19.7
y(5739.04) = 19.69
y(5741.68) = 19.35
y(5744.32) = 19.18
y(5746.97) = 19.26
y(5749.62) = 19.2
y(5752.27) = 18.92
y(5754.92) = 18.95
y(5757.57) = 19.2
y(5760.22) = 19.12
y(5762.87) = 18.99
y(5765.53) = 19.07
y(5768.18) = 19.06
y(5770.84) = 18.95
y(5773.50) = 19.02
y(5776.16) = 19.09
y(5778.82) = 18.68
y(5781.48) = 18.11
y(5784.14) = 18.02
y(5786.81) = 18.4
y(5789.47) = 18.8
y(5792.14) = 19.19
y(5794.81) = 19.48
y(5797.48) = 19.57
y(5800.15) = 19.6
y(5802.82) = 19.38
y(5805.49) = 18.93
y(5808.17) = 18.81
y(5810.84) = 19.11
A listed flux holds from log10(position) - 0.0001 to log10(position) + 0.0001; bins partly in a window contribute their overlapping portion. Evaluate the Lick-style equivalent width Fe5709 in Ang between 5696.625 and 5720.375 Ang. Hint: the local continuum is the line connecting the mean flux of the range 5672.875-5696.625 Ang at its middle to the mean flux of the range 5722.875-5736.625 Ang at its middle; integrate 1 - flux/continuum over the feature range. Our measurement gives 0.6 Ang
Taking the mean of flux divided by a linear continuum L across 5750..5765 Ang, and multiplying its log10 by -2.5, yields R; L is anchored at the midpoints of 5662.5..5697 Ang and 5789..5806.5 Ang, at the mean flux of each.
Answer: 0.01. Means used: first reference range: 19.2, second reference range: 19.3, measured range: 19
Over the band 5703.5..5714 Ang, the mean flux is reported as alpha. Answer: 18.4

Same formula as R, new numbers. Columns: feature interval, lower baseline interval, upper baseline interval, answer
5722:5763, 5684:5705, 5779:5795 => -0.02 mag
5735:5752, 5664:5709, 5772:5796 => -0.03 mag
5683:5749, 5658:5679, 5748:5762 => 0.00 mag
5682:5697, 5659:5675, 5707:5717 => -0.02 mag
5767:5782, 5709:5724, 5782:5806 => 0.01 mag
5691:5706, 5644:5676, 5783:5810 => 0.00 mag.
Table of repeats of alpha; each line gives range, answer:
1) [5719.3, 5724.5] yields 19.2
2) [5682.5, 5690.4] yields 19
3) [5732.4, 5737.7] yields 19.5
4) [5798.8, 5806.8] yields 19.3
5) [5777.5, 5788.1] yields 18.3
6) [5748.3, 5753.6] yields 19.1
